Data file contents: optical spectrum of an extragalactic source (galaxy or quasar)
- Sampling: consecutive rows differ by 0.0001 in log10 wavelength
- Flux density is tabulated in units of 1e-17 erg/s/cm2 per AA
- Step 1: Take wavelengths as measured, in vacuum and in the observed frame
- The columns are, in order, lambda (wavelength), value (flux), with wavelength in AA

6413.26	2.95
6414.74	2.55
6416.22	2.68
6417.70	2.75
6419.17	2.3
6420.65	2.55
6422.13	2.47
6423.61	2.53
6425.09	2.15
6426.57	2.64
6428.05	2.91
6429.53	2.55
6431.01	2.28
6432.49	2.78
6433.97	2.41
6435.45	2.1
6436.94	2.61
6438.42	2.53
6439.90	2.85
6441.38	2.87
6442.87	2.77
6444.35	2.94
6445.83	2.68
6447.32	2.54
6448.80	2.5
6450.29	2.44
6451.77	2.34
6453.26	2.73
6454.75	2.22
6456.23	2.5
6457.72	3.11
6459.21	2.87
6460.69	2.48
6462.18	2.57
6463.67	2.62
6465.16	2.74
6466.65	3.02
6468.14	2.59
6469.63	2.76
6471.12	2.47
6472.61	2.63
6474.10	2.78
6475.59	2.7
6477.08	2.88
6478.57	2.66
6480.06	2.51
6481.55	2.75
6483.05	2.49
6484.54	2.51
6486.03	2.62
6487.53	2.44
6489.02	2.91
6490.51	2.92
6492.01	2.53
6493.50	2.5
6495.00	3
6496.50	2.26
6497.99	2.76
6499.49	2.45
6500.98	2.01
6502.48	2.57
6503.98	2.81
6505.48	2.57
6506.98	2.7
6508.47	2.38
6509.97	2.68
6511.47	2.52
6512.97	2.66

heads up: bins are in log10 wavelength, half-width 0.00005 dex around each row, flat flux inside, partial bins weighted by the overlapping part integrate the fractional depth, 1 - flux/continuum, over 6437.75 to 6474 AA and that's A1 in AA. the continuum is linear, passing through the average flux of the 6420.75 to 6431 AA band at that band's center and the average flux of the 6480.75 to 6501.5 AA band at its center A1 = -1.5 AA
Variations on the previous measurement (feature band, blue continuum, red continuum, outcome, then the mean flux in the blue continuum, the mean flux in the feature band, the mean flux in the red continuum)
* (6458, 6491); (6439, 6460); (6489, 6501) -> -0.6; 2.67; 2.68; 2.61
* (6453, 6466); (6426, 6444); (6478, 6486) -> -0.2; 2.62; 2.65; 2.59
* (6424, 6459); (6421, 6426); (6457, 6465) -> -0.4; 2.4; 2.59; 2.73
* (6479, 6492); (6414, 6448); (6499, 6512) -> -0.5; 2.58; 2.64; 2.52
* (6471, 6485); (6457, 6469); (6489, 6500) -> 0.3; 2.75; 2.65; 2.65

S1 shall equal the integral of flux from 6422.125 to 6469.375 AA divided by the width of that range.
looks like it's 2.61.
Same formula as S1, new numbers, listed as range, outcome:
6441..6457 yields 2.59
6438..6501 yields 2.65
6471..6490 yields 2.65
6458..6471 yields 2.71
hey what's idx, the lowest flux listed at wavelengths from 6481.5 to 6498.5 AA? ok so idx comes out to 2.26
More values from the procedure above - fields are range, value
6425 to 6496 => 2.1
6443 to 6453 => 2.34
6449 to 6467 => 2.22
